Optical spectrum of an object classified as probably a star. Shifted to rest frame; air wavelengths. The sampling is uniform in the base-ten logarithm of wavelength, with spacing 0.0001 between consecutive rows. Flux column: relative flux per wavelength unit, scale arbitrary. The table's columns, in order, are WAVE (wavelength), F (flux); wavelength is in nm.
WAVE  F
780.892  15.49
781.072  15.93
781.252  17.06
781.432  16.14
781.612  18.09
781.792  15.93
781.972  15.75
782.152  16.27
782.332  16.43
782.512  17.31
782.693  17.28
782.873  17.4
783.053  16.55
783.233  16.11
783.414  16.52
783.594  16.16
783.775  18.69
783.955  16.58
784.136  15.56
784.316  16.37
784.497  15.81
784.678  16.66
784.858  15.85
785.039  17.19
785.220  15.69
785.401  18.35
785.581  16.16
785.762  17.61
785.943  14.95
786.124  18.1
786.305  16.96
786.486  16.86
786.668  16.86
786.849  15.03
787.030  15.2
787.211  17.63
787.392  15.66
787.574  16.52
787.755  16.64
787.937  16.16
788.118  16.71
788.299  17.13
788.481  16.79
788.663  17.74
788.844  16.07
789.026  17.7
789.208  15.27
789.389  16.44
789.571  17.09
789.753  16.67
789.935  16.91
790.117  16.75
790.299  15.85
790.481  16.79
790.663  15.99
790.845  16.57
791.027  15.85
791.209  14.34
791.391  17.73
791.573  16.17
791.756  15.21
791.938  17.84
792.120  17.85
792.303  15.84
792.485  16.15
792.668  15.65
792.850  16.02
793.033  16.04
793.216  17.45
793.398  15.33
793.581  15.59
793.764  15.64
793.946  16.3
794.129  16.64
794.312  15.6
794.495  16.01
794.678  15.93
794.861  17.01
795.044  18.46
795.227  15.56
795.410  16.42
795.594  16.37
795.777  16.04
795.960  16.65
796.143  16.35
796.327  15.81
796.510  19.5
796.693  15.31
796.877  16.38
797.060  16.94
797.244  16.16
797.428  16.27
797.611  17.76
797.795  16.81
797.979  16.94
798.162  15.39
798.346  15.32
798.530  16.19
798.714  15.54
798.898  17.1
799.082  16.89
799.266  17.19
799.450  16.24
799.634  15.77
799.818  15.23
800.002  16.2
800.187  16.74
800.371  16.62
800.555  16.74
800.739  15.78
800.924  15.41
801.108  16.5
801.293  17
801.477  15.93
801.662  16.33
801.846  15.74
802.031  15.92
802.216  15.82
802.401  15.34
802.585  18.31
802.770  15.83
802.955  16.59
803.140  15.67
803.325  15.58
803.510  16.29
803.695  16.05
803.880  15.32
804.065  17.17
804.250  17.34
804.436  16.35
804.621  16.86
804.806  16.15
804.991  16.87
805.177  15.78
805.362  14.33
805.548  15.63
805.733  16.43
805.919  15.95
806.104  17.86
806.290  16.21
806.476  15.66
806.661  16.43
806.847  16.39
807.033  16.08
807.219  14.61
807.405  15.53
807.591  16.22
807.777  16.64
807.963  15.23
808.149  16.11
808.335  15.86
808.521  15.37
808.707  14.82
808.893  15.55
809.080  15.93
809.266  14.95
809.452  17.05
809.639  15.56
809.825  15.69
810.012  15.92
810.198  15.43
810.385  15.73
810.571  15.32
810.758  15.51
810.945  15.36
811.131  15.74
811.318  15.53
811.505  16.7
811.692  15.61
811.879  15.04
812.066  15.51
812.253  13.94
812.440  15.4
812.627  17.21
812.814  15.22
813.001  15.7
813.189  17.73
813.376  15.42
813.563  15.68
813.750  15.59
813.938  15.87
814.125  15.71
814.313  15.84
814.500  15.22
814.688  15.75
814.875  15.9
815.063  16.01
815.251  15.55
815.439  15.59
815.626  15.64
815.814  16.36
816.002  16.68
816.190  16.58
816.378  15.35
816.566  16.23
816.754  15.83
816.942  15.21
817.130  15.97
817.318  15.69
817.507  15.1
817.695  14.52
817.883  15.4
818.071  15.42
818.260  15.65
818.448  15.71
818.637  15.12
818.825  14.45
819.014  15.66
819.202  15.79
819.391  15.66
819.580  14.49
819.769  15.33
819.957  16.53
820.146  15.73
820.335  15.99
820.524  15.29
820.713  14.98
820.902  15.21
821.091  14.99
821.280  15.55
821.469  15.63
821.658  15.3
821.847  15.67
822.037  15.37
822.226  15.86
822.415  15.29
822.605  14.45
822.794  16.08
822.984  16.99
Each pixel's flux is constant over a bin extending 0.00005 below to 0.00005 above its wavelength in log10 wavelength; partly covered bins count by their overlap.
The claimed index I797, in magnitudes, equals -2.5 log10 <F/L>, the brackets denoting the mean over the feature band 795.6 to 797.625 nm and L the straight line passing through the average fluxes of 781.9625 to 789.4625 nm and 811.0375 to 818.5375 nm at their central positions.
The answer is -0.02 mag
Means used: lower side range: 16.6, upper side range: 15.7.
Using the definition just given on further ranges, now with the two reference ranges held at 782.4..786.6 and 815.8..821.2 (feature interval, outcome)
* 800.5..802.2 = 0.00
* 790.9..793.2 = 0.01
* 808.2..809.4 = 0.03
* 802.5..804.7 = -0.03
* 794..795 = 0.00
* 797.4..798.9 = -0.01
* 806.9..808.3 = 0.01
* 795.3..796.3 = 0.00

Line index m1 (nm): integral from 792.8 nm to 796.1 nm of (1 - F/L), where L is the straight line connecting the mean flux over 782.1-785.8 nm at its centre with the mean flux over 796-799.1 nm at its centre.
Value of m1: 0.05 nm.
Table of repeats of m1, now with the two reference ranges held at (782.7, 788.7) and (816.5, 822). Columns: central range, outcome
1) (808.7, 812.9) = 0.03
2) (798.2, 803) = -0.04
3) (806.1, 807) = -0.03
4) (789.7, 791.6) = 0.01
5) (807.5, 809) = 0.01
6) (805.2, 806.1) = 0.01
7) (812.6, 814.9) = -0.03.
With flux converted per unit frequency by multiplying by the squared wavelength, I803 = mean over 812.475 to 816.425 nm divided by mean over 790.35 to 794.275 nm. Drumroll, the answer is 1.0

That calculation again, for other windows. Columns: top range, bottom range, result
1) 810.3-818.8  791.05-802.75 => 1.00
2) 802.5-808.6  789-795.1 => 1.02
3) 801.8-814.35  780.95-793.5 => 1.01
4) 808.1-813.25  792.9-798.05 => 0.99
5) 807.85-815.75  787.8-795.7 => 1.00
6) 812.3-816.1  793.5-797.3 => 1.01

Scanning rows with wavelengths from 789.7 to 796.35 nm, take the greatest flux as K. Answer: 18.46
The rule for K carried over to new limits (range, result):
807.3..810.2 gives 17.05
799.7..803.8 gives 18.31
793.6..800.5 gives 19.5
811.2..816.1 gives 17.73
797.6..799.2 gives 17.76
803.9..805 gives 17.34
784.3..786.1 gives 18.35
